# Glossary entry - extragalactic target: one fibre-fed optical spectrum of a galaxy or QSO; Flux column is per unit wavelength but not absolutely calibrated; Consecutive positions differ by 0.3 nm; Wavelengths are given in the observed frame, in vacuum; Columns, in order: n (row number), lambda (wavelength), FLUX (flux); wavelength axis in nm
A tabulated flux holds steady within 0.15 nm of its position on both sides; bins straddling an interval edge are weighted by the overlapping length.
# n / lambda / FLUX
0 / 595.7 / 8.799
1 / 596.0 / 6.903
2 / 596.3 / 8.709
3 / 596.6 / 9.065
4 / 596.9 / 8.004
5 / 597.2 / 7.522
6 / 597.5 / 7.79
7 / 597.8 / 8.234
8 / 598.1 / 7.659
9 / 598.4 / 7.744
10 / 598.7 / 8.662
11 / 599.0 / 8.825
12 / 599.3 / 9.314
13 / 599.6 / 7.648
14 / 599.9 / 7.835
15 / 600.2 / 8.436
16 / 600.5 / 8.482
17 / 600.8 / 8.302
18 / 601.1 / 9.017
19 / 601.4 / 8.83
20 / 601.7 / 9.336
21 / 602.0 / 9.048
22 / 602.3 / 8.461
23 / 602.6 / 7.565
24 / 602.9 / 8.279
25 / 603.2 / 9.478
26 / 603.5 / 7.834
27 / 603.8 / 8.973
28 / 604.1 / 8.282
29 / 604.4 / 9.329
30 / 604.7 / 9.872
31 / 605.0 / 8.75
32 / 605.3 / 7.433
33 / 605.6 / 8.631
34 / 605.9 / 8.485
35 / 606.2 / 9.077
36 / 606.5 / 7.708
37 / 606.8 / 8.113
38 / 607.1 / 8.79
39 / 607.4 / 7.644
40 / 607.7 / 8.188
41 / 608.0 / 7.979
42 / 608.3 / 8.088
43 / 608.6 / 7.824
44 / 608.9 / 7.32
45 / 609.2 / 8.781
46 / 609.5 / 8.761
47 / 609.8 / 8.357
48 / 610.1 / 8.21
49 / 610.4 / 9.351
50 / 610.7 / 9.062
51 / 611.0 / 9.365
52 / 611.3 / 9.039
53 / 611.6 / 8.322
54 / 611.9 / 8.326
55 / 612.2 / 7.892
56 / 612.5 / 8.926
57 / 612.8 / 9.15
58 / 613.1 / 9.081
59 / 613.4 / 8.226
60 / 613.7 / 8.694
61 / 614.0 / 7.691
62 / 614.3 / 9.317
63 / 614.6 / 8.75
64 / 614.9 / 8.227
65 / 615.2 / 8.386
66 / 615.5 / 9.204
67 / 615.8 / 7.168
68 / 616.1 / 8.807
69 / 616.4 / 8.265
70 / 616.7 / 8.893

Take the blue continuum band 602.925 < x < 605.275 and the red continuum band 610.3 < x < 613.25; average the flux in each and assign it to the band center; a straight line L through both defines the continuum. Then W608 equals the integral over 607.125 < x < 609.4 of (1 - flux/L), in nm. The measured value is 0.20 nm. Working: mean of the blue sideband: 8.82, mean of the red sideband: 8.84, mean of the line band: 8.04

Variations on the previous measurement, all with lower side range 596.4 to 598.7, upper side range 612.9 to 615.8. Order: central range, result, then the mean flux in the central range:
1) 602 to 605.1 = -0.174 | 8.7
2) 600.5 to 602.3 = -0.145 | 8.83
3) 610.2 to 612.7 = -0.093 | 8.78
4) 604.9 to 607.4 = -0.003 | 8.32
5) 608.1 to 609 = 0.065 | 7.78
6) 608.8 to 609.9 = 0.008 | 8.35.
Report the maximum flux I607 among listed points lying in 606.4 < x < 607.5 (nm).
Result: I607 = 8.79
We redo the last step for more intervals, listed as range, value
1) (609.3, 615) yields 9.365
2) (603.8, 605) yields 9.872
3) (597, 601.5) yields 9.314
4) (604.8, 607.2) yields 9.077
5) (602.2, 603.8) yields 9.478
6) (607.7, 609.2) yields 8.781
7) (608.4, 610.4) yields 9.351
